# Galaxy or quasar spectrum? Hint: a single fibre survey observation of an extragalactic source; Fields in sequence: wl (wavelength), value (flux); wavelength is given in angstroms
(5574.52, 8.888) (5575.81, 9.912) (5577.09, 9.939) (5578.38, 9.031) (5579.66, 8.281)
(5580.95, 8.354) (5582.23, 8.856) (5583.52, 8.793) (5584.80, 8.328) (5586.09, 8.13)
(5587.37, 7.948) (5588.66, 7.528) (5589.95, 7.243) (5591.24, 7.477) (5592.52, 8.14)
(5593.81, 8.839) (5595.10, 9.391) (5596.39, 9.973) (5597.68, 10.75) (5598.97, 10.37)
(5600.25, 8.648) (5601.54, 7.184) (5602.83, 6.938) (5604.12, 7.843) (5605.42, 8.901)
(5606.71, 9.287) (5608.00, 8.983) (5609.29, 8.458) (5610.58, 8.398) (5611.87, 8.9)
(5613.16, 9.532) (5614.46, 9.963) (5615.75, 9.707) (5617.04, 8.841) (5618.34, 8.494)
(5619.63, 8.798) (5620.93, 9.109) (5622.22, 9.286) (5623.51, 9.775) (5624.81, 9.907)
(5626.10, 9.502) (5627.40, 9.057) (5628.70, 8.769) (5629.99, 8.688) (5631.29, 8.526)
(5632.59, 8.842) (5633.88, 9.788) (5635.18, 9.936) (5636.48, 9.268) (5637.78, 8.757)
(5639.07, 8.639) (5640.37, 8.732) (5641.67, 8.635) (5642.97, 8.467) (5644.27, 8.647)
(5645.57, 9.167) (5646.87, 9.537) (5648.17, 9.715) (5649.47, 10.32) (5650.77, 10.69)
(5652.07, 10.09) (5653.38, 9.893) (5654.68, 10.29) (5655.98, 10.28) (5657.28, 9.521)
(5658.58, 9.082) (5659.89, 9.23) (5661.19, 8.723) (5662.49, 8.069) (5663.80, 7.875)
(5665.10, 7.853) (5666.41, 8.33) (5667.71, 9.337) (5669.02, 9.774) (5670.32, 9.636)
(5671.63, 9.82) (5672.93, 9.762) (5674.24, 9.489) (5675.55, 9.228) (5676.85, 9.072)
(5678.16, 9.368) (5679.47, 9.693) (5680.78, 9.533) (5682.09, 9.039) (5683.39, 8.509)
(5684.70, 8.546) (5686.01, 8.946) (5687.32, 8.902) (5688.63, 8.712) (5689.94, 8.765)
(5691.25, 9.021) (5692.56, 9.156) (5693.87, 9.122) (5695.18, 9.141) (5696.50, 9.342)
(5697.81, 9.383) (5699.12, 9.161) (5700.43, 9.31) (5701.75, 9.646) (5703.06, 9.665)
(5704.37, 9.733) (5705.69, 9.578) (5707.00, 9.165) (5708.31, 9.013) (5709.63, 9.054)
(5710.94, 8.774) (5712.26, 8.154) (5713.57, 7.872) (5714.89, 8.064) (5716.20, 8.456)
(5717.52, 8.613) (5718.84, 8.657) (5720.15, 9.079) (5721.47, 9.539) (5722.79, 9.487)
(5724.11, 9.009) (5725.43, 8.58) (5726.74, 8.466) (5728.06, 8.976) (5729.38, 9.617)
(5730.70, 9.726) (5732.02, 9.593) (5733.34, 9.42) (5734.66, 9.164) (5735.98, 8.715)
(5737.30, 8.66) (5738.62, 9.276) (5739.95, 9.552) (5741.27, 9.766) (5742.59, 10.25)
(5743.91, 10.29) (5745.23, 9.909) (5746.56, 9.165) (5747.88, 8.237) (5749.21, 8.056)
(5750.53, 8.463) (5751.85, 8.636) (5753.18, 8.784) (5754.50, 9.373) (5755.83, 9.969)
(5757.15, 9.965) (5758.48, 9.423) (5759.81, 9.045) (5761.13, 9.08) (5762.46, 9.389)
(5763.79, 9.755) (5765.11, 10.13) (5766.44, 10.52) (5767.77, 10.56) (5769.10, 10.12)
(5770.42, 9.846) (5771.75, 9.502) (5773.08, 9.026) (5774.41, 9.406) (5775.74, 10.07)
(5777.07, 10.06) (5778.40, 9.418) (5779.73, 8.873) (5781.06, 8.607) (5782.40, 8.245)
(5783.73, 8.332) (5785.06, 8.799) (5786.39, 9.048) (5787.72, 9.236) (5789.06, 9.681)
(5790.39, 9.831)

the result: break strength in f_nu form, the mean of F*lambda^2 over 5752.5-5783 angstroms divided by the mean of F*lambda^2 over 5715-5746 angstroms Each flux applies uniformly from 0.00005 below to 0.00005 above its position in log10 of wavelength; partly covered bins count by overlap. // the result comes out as 1.05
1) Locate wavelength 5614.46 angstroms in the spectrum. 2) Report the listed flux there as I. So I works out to 9.963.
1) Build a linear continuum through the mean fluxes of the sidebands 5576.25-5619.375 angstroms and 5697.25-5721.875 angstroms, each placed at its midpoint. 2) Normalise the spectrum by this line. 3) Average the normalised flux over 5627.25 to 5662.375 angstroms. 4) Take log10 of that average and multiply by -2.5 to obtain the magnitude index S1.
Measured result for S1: -0.06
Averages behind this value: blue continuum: 8.72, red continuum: 8.99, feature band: 9.29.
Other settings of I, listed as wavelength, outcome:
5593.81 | 8.839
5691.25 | 9.021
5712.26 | 8.154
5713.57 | 7.872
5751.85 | 8.636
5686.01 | 8.946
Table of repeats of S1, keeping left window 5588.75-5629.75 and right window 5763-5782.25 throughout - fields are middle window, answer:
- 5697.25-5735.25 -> 0.04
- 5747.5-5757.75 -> 0.07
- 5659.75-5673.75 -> 0.03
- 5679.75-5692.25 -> 0.04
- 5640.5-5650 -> -0.01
